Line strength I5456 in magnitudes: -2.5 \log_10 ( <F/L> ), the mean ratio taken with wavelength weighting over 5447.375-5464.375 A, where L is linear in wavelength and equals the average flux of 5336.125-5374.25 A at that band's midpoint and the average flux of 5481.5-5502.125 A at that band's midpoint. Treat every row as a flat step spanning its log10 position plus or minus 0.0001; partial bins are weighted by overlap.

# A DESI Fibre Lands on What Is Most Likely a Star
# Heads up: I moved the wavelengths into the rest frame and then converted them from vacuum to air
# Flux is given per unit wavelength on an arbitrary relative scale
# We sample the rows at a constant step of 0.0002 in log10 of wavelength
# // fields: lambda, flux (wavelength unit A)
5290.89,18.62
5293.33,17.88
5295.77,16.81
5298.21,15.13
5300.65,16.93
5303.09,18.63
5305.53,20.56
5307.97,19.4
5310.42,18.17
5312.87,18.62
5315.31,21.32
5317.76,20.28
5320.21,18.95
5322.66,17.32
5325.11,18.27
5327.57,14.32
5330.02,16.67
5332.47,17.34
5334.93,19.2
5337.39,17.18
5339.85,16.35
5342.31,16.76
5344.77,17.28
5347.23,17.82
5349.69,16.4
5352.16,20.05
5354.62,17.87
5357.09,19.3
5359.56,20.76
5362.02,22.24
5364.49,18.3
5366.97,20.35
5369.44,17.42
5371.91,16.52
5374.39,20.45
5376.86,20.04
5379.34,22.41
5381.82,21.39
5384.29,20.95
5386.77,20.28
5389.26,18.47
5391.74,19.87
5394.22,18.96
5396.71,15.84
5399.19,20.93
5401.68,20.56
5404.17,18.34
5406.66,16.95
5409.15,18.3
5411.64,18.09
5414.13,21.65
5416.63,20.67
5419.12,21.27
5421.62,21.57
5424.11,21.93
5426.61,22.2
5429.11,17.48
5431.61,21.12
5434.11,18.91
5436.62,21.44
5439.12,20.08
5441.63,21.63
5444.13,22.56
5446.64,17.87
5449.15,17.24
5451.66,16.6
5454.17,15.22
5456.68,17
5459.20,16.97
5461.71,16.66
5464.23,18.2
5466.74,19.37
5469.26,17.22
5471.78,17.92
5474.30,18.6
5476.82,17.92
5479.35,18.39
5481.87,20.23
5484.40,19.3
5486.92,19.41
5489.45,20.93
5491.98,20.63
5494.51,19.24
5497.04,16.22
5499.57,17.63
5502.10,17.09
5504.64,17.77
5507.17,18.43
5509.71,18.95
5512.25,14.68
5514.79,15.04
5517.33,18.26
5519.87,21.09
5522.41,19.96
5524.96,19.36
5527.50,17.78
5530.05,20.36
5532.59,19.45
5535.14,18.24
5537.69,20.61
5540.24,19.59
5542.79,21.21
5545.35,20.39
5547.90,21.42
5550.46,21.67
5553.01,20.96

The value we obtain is 0.126 mag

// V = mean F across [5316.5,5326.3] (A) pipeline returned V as 18.7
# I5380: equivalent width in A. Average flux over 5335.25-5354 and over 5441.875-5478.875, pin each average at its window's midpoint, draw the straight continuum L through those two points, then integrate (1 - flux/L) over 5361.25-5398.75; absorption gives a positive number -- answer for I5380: -4.1 A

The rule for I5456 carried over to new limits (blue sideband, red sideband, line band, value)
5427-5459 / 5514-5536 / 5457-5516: 0.049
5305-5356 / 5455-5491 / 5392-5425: -0.077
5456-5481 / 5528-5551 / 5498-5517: 0.121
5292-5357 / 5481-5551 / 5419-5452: -0.090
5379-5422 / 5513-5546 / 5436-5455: 0.026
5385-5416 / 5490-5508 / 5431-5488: -0.004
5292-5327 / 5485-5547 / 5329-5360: 0.036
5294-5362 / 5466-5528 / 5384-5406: -0.055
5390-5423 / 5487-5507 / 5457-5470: 0.073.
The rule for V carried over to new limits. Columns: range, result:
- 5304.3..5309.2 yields 20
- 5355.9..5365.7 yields 20.2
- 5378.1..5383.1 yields 21.9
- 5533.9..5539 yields 19.4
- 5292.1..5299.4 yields 16.6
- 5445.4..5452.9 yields 17.2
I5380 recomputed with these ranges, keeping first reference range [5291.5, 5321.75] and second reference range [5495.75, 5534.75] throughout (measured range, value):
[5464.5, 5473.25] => 0.0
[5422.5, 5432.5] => -1.3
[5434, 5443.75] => -1.4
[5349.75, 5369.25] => -1.1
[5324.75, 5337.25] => 1.0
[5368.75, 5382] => -0.9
